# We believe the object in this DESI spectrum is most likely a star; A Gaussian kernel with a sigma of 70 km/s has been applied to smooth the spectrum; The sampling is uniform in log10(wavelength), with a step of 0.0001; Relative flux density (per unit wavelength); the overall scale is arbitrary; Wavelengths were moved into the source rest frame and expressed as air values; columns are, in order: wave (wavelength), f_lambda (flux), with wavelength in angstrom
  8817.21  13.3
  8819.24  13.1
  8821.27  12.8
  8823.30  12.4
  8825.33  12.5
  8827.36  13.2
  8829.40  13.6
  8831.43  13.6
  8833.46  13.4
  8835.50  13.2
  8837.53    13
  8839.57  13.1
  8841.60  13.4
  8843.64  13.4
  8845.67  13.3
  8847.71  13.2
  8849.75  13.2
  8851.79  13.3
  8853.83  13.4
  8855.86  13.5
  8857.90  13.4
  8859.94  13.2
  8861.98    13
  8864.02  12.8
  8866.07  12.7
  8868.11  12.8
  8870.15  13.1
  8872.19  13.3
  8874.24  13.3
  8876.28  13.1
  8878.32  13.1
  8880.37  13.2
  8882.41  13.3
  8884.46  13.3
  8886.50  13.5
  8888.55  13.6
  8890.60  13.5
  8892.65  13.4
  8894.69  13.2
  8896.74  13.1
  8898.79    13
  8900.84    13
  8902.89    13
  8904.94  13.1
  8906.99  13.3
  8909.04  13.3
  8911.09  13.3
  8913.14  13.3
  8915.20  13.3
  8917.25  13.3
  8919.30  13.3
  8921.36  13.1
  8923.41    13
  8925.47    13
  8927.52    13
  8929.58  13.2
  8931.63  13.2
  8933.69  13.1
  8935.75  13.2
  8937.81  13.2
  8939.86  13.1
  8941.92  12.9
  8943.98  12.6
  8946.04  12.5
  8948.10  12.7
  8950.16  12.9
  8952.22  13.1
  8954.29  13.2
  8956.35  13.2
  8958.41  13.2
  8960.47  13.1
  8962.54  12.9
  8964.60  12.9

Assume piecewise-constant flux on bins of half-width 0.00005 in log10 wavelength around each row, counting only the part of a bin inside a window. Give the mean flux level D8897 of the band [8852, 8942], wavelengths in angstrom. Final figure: 13.2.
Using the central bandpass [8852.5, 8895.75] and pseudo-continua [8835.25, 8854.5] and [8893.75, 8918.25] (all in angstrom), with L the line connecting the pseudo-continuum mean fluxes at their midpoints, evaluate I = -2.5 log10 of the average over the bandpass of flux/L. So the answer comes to 0.00 mag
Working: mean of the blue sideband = 13.2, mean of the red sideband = 13.2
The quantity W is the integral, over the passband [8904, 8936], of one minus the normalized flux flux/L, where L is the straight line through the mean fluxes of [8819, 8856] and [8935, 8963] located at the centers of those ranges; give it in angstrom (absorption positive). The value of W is -0.4 angstrom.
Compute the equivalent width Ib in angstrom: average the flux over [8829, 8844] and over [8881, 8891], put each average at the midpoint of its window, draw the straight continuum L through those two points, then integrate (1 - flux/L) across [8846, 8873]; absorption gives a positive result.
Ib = 0.45 angstrom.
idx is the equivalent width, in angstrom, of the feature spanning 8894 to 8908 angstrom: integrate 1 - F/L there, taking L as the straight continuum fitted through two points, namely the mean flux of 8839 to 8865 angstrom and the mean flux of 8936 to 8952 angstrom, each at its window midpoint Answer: -0.05 angstrom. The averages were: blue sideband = 13.3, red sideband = 12.9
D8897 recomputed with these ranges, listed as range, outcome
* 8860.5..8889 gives 13.1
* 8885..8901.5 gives 13.3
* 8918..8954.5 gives 13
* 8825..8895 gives 13.2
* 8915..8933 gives 13.2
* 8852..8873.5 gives 13.1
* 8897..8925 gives 13.2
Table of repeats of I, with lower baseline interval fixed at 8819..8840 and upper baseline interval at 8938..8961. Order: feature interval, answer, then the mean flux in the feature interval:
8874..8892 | -0.02 mag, 13.3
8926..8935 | -0.01 mag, 13.1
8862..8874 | 0.01 mag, 13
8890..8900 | -0.02 mag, 13.2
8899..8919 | -0.02 mag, 13.2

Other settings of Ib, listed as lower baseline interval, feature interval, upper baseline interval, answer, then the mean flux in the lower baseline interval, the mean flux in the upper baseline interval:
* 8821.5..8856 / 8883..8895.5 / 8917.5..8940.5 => -0.24 angstrom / 13.2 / 13.1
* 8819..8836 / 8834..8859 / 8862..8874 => -0.50 angstrom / 13.1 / 13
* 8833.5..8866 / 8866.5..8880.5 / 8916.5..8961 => 0.07 angstrom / 13.2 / 13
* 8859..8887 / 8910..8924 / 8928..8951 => -0.24 angstrom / 13.1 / 13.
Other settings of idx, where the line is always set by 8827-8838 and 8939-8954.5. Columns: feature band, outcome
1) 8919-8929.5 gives -0.1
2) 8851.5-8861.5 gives -0.1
